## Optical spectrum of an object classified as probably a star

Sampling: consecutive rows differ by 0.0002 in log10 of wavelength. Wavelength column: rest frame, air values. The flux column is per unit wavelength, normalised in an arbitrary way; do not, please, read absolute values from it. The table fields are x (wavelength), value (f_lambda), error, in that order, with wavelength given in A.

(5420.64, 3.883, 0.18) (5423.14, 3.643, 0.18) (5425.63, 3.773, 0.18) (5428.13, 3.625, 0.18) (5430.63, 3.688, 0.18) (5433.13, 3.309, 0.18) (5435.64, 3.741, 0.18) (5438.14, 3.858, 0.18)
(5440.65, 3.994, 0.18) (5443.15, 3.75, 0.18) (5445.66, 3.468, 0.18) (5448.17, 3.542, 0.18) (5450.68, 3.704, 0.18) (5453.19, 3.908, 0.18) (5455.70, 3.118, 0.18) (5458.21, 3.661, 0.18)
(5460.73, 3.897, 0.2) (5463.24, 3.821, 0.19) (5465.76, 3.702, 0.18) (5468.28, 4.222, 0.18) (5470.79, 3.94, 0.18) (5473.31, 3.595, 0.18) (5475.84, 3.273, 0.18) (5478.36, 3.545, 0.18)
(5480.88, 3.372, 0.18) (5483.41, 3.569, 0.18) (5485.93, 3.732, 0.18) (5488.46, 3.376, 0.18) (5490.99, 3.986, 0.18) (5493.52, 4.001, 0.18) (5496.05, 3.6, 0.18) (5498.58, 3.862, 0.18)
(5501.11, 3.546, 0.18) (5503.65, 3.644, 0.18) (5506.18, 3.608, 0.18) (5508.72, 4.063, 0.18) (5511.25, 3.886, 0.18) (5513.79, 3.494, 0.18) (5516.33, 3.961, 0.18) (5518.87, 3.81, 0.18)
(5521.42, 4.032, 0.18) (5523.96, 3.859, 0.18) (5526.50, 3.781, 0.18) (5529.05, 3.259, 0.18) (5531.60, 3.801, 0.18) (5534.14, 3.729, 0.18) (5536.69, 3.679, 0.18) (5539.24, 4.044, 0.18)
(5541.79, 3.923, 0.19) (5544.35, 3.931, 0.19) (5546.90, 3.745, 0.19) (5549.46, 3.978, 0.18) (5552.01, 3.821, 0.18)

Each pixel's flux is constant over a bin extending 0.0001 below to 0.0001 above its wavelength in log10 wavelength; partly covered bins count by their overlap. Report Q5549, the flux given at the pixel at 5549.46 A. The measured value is 3.978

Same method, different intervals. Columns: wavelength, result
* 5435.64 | 3.741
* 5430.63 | 3.688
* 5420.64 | 3.883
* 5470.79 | 3.94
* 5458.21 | 3.661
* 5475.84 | 3.273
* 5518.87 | 3.81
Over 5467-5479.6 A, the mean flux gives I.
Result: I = 3.72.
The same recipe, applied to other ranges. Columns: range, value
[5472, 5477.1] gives 3.43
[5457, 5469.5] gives 3.86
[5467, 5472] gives 4.09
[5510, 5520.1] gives 3.79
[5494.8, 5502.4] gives 3.67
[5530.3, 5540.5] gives 3.81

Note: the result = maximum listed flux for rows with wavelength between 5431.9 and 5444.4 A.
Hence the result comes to 3.994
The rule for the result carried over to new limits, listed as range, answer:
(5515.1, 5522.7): 4.032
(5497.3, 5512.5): 4.063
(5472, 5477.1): 3.595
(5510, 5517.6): 3.961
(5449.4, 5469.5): 4.222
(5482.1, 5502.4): 4.001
